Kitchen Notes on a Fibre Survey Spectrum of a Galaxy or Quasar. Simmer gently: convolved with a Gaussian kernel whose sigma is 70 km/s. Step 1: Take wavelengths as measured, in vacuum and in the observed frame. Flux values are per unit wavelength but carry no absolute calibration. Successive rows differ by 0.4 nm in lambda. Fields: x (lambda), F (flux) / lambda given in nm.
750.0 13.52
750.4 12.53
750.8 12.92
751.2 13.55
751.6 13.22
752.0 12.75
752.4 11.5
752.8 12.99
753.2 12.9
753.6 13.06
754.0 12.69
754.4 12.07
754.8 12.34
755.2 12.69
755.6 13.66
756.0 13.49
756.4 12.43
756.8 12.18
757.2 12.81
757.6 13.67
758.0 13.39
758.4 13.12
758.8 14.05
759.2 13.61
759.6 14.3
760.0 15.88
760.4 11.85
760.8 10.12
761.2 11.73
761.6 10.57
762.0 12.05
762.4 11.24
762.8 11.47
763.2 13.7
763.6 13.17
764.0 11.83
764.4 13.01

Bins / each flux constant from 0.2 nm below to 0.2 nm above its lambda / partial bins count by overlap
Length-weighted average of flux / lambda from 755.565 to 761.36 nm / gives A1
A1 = 13.1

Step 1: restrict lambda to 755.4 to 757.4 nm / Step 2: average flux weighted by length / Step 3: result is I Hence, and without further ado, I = 12.9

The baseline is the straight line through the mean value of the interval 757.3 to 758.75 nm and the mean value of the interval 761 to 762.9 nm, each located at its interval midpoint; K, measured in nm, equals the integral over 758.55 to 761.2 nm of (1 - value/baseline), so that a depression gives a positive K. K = -0.146 nm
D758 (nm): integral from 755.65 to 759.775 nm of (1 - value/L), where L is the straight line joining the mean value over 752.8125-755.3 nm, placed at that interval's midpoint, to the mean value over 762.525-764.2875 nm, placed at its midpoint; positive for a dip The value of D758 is -0.23 nm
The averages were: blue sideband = 12.6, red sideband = 12.5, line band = 13.3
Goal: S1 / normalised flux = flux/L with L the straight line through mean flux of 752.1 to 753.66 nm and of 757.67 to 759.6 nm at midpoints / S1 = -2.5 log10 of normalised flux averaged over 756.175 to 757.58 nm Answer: 0.06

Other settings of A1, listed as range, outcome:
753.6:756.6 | 12.8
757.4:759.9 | 13.8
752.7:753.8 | 13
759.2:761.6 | 12.7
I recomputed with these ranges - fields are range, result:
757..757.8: 13.2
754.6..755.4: 12.5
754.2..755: 12.2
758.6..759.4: 13.8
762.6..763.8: 12.8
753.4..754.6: 12.6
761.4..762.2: 11.3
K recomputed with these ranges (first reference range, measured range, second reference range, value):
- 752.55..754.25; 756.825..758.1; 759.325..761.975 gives -0.053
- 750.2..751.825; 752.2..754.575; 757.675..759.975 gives 0.135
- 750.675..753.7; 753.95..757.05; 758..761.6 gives 0.049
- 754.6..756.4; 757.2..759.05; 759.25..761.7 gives -0.105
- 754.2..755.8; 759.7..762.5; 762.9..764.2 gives 0.160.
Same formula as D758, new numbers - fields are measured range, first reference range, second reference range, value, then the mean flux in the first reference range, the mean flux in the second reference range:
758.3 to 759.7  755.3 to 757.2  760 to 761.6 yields -0.182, 12.9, 11.7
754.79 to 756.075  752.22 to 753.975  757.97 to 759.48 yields -0.007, 12.6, 13.6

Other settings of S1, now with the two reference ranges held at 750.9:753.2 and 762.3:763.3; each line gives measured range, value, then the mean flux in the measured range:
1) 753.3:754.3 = -0.01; 12.8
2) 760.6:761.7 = 0.13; 10.8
